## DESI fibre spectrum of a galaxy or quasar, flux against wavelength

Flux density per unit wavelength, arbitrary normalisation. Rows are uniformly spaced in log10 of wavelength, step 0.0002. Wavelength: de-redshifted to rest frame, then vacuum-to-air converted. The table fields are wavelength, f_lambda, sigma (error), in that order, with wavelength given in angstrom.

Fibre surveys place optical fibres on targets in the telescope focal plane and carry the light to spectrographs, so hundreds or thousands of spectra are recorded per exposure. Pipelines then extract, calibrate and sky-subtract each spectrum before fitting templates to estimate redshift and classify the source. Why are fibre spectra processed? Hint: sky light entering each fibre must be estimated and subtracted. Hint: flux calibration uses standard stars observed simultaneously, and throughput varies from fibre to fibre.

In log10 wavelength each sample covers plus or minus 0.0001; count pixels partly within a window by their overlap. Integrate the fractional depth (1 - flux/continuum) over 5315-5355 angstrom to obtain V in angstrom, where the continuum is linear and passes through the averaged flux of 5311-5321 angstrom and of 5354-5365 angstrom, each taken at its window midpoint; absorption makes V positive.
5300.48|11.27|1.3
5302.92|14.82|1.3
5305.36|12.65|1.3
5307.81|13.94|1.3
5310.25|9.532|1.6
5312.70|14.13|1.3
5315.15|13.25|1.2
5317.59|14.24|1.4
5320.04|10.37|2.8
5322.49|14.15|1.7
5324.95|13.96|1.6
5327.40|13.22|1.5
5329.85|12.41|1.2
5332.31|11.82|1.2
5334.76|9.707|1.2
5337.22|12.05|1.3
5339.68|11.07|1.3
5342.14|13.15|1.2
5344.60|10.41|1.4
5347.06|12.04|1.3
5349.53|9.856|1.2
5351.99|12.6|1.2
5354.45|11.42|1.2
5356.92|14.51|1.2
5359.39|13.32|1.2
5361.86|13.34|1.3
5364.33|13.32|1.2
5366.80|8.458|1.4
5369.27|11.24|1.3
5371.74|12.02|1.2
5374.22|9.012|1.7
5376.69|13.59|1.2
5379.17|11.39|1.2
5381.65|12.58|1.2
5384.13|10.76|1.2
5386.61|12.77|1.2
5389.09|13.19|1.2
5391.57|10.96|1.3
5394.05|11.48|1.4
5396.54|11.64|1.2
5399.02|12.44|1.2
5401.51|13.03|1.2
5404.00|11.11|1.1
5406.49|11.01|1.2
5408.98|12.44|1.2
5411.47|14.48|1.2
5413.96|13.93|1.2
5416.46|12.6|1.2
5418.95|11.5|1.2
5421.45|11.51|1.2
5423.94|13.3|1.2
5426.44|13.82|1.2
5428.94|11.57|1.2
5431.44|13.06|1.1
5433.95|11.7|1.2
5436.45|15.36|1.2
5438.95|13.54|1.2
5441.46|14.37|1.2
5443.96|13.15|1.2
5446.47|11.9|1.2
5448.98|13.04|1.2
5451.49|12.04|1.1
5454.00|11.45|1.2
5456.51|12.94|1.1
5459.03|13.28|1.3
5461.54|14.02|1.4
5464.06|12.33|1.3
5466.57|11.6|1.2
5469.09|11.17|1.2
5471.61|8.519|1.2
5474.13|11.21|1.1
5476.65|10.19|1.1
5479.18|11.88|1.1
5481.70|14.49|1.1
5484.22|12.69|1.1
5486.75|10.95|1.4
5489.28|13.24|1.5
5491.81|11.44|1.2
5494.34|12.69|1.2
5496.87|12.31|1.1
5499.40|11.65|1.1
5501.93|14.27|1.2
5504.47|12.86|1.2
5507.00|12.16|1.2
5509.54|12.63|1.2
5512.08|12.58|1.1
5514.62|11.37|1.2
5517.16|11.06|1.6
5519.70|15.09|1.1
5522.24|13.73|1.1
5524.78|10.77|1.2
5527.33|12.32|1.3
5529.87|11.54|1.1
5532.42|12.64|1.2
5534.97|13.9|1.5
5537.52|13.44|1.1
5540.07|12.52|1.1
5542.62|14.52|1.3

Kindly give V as 3.02 angstrom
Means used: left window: 12.9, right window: 13.3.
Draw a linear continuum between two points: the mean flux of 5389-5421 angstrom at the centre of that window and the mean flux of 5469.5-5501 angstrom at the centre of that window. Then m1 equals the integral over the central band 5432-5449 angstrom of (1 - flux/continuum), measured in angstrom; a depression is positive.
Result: -1.78 angstrom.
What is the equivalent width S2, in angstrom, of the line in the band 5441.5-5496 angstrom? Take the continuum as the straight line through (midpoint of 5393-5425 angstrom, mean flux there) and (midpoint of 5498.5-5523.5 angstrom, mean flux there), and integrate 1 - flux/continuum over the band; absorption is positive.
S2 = 1.8 angstrom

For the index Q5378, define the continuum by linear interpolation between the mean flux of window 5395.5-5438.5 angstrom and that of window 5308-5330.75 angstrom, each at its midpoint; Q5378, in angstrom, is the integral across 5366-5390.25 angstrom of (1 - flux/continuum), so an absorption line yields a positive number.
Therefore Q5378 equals 2.2 angstrom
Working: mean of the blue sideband 12.9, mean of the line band 11.6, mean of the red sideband 12.6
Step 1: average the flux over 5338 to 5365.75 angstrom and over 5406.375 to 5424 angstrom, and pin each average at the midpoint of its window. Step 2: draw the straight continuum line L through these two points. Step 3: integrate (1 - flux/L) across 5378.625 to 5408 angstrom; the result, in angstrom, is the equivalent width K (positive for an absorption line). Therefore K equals 1.5 angstrom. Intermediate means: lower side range 12.2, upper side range 12.7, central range 11.9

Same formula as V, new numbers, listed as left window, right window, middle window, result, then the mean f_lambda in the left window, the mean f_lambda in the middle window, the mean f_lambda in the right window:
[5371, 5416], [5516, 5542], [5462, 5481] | 1.9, 12.1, 11.2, 12.8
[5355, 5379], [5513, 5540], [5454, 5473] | 0.7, 12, 11.9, 12.6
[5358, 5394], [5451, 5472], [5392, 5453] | -3.4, 11.9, 12.6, 12.1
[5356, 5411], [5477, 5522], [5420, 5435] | -0.4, 12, 12.5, 12.5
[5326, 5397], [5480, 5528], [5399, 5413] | -0.4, 11.8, 12.4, 12.5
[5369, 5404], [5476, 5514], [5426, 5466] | -2.5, 11.9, 12.9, 12.4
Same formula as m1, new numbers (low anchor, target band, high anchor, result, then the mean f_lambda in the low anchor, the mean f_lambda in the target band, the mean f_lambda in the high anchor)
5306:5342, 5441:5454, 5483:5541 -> -0.19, 12.4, 12.7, 12.5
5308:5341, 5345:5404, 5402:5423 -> 2.12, 12.4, 11.9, 12.4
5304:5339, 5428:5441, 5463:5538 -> -0.88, 12.5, 13.2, 12.2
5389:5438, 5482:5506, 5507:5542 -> 0.08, 12.5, 12.5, 12.6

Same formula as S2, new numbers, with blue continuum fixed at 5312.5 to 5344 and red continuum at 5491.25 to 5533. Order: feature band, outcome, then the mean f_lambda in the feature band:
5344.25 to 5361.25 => 0.44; 12.2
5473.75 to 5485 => 0.28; 12.1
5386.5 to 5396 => 0.37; 12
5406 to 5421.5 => -0.23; 12.6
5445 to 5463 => -0.32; 12.7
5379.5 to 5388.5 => 0.30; 12.1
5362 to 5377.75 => 1.37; 11.4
